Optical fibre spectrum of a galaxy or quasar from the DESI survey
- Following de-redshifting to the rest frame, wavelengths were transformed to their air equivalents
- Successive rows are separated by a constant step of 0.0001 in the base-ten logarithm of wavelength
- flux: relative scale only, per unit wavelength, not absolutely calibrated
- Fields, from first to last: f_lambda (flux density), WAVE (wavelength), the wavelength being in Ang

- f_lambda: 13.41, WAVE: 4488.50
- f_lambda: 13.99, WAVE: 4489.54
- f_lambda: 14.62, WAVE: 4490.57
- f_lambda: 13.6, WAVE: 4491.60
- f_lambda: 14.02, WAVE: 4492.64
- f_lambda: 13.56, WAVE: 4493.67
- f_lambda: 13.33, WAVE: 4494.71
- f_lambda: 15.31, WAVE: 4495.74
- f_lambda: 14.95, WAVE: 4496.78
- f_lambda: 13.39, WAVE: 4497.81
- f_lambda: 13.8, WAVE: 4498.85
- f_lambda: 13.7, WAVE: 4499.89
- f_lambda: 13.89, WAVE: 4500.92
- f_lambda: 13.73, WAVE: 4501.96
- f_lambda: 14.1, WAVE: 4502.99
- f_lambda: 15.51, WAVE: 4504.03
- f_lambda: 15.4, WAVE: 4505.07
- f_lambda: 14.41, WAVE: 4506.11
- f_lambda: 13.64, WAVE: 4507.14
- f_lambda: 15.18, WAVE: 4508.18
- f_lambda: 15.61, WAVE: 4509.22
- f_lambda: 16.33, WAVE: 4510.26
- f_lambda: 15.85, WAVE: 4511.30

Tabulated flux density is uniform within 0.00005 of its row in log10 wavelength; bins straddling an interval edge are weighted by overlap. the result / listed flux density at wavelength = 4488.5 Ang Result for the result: 13.41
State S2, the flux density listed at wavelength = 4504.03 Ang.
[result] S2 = 15.51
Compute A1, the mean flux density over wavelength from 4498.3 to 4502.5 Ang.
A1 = 13.8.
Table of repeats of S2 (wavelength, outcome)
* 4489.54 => 13.99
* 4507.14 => 13.64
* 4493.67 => 13.56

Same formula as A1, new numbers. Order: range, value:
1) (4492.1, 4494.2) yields 13.7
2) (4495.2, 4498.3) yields 14.6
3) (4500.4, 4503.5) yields 13.9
